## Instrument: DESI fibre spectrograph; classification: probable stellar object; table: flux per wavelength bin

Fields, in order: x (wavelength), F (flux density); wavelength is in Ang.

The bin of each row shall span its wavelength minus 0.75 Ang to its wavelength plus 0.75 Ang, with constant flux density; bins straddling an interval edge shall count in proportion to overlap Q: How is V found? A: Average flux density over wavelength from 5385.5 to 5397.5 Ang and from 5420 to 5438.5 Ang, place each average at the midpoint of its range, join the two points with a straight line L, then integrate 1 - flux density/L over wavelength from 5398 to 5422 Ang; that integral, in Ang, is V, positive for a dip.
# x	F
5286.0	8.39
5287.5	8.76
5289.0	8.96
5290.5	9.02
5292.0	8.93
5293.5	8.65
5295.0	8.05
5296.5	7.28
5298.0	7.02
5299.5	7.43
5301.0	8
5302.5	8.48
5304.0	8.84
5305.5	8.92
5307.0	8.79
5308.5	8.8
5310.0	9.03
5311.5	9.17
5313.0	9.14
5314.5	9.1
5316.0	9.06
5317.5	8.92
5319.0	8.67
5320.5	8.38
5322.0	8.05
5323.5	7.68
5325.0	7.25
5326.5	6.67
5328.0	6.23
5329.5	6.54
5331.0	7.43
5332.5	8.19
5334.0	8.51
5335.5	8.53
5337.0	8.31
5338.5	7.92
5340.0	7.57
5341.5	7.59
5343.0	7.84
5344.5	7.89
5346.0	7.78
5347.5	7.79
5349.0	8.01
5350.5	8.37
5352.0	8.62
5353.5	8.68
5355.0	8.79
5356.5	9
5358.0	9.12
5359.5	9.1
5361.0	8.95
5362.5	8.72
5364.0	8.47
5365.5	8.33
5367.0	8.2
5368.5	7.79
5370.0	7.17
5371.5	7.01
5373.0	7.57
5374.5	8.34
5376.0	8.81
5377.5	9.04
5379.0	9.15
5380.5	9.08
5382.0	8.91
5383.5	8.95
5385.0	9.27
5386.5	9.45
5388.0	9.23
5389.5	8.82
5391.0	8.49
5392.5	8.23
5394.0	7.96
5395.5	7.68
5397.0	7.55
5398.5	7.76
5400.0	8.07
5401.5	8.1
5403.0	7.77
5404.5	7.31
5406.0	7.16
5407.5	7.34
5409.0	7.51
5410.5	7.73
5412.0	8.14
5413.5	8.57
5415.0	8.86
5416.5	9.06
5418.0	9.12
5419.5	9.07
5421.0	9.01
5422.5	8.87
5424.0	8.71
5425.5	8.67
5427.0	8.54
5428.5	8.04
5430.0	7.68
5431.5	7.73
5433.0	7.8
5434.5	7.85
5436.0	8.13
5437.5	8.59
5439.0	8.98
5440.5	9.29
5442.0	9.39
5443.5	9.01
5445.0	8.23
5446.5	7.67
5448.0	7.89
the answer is 0.6 Ang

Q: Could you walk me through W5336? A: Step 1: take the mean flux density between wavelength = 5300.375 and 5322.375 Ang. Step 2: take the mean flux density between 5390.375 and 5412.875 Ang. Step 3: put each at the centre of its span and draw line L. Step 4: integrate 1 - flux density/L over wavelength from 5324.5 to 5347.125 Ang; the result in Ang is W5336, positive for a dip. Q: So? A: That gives 2.3 Ang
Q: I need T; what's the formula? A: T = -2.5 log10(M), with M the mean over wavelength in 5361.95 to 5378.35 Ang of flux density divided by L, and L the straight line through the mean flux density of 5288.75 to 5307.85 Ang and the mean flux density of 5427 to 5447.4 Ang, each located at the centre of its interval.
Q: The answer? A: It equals 0.027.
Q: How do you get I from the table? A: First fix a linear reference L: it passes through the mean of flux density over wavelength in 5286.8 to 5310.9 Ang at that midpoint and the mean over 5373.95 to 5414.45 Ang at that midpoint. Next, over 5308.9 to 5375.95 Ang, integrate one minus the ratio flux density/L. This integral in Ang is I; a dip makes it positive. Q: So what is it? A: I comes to 1.6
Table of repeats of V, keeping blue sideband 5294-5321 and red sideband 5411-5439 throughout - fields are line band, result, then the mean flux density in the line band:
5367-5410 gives 1.5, 8.19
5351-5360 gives -0.4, 8.86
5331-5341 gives 0.5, 8.1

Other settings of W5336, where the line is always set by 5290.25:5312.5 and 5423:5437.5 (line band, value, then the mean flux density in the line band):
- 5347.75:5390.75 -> -1.60 Ang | 8.59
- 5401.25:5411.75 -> 0.83 Ang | 7.56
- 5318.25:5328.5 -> 0.96 Ang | 7.59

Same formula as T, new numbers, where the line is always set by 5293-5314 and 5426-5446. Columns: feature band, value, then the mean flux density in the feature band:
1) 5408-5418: 0.01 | 8.35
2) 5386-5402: 0.01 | 8.29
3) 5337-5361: 0.01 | 8.29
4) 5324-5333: 0.19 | 7.04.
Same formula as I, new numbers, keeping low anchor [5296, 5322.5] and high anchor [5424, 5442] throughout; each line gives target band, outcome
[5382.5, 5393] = -0.6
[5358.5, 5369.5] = -0.1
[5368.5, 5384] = 0.1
